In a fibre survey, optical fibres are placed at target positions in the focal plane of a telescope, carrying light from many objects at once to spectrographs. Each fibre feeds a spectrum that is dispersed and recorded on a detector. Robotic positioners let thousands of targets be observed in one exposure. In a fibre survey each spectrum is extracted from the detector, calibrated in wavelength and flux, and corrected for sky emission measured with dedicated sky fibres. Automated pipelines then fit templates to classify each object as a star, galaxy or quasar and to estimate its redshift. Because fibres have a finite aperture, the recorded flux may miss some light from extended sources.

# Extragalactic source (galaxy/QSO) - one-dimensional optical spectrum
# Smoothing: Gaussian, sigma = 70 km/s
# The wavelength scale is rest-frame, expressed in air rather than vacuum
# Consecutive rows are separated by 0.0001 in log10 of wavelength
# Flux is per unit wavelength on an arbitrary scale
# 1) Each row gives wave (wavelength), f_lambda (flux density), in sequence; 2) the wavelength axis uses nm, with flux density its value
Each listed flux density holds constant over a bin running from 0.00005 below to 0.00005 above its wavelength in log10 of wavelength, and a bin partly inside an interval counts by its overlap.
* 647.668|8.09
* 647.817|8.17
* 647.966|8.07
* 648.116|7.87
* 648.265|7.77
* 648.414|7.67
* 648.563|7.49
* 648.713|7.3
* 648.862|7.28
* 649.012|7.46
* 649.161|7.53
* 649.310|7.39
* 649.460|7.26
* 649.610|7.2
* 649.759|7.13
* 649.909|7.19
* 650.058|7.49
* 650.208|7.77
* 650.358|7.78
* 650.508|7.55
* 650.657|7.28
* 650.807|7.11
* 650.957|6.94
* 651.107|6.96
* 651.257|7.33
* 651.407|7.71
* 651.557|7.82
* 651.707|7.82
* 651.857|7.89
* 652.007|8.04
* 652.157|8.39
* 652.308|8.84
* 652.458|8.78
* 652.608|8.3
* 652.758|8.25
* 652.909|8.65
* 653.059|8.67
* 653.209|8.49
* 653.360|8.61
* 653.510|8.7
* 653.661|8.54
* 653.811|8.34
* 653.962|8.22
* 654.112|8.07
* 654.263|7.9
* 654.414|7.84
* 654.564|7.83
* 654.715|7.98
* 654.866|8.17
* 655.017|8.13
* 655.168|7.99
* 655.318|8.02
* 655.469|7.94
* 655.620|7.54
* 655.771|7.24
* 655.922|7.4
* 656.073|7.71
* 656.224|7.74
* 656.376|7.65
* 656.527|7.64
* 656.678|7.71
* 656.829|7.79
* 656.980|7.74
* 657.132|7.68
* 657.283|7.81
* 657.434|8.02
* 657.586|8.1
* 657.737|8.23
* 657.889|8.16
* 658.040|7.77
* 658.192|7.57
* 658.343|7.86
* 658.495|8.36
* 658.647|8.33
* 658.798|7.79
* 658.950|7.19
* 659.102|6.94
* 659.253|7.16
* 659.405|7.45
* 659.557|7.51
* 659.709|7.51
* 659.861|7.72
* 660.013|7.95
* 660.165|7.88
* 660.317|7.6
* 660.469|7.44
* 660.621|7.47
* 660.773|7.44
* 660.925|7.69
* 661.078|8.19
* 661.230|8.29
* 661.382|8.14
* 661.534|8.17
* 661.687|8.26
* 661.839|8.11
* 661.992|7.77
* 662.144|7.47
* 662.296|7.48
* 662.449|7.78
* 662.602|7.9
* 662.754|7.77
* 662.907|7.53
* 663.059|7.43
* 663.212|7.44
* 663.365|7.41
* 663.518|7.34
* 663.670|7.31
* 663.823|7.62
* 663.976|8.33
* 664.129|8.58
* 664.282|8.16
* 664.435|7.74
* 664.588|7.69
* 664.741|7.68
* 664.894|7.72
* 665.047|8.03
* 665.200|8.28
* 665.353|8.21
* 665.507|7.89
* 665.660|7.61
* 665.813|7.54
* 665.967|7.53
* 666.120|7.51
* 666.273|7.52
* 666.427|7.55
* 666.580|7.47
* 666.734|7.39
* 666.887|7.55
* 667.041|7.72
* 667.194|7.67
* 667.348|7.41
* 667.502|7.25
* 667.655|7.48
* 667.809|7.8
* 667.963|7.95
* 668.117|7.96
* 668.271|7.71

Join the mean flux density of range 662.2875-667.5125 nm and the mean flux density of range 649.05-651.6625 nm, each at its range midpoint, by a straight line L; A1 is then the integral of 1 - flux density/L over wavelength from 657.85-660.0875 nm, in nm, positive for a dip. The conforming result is -0.032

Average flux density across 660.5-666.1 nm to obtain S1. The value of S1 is 7.8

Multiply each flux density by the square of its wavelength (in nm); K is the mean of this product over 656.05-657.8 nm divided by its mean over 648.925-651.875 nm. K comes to 1.07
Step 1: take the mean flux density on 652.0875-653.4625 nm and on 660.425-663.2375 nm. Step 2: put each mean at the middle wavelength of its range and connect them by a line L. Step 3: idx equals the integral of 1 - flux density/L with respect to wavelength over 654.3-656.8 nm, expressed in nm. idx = 0.16 nm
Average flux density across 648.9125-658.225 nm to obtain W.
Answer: 7.85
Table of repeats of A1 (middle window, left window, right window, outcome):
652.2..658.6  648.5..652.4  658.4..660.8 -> -0.40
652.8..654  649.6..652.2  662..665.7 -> -0.15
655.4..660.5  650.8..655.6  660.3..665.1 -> 0.14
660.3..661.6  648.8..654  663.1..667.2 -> -0.01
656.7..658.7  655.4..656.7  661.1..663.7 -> -0.08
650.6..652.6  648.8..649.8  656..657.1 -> -0.09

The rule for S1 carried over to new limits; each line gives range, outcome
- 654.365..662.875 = 7.78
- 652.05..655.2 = 8.32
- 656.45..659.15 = 7.83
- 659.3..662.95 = 7.77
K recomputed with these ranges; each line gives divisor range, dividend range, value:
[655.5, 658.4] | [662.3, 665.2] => 1.02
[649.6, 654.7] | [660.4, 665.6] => 1.02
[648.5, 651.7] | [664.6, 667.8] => 1.09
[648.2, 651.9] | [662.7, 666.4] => 1.09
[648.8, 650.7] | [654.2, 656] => 1.07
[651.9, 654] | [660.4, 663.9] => 0.94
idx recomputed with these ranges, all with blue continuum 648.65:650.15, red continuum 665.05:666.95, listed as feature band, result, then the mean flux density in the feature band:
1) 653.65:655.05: -0.121 nm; 8.08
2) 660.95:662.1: -0.076 nm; 8.09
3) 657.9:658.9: -0.056 nm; 7.94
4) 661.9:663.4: 0.001 nm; 7.61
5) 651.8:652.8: -0.132 nm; 8.37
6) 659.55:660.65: -0.013 nm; 7.65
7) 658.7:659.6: 0.022 nm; 7.36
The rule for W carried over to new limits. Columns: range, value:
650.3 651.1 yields 7.29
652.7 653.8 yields 8.55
